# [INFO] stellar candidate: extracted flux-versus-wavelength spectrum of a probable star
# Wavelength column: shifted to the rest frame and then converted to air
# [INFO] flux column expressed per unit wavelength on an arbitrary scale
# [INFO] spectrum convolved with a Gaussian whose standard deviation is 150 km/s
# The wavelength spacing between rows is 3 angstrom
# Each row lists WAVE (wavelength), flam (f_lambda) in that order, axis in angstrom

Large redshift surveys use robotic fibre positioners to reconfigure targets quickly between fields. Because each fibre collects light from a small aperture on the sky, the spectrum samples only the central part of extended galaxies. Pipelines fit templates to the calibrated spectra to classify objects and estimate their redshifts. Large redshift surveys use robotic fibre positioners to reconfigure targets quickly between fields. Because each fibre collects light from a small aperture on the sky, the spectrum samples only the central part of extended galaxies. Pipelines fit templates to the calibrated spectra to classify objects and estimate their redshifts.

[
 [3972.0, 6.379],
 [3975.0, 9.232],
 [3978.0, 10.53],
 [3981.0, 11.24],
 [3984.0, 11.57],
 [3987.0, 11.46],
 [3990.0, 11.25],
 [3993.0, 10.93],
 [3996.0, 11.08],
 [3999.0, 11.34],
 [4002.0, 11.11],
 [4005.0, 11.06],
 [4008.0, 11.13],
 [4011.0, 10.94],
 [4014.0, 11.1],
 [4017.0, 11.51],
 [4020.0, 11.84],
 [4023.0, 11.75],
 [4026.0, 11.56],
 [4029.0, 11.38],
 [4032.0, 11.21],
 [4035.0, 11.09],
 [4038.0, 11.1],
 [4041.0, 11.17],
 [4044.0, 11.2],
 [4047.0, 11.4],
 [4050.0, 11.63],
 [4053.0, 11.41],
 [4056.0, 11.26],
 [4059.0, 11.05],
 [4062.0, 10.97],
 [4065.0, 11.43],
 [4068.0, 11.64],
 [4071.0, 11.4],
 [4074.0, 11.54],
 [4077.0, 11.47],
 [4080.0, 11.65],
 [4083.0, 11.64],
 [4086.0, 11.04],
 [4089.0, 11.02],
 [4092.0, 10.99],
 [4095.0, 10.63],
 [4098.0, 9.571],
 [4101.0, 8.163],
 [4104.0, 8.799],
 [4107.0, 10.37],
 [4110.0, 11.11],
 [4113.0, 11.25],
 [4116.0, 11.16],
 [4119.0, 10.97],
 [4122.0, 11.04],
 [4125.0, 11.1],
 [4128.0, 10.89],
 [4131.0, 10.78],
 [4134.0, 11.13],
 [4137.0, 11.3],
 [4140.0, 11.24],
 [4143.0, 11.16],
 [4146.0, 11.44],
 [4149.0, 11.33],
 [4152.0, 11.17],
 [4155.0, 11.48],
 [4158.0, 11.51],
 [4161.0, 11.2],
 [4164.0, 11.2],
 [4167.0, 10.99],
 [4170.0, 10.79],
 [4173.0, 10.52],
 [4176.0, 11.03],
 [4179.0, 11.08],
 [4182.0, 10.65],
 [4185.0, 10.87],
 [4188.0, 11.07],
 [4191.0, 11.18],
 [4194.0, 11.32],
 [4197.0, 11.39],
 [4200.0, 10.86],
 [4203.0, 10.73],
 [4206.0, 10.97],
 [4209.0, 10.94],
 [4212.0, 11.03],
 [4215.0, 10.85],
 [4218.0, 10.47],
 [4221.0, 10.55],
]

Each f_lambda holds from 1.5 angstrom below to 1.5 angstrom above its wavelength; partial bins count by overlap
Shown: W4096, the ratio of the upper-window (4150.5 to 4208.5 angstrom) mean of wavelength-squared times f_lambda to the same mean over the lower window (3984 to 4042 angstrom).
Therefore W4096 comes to 1.1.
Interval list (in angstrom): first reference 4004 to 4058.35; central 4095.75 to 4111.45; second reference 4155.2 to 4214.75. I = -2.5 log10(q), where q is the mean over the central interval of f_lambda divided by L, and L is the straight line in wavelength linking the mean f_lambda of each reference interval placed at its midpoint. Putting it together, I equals 0.16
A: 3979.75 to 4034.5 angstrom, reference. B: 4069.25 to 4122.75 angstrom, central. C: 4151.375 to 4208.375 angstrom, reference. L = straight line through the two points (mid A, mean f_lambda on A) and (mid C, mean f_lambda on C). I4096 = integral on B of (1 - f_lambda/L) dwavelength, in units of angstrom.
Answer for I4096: 1.93 angstrom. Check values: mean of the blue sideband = 11.3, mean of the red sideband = 11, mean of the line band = 10.8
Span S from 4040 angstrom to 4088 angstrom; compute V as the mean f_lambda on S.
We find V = 11.4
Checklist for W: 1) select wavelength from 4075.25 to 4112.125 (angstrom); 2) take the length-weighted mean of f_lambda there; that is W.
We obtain 10.6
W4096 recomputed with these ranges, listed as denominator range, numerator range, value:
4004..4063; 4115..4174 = 1.04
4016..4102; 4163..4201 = 1.04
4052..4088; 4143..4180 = 1.02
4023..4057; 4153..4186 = 1.04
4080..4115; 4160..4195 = 1.09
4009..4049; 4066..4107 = 0.97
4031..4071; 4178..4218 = 1.04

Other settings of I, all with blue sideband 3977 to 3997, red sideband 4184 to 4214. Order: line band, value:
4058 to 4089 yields -0.02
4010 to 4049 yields -0.02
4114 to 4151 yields -0.01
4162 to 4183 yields 0.01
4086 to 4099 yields 0.05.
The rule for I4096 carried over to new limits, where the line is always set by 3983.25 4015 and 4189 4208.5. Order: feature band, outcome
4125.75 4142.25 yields 0.0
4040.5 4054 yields -0.3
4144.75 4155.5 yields -0.2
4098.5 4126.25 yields 1.8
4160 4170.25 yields 0.0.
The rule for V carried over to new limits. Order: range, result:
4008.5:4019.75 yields 11.3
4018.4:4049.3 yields 11.4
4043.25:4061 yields 11.3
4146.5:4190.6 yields 11.1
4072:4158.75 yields 10.9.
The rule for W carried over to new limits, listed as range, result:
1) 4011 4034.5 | 11.4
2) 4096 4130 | 10.4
